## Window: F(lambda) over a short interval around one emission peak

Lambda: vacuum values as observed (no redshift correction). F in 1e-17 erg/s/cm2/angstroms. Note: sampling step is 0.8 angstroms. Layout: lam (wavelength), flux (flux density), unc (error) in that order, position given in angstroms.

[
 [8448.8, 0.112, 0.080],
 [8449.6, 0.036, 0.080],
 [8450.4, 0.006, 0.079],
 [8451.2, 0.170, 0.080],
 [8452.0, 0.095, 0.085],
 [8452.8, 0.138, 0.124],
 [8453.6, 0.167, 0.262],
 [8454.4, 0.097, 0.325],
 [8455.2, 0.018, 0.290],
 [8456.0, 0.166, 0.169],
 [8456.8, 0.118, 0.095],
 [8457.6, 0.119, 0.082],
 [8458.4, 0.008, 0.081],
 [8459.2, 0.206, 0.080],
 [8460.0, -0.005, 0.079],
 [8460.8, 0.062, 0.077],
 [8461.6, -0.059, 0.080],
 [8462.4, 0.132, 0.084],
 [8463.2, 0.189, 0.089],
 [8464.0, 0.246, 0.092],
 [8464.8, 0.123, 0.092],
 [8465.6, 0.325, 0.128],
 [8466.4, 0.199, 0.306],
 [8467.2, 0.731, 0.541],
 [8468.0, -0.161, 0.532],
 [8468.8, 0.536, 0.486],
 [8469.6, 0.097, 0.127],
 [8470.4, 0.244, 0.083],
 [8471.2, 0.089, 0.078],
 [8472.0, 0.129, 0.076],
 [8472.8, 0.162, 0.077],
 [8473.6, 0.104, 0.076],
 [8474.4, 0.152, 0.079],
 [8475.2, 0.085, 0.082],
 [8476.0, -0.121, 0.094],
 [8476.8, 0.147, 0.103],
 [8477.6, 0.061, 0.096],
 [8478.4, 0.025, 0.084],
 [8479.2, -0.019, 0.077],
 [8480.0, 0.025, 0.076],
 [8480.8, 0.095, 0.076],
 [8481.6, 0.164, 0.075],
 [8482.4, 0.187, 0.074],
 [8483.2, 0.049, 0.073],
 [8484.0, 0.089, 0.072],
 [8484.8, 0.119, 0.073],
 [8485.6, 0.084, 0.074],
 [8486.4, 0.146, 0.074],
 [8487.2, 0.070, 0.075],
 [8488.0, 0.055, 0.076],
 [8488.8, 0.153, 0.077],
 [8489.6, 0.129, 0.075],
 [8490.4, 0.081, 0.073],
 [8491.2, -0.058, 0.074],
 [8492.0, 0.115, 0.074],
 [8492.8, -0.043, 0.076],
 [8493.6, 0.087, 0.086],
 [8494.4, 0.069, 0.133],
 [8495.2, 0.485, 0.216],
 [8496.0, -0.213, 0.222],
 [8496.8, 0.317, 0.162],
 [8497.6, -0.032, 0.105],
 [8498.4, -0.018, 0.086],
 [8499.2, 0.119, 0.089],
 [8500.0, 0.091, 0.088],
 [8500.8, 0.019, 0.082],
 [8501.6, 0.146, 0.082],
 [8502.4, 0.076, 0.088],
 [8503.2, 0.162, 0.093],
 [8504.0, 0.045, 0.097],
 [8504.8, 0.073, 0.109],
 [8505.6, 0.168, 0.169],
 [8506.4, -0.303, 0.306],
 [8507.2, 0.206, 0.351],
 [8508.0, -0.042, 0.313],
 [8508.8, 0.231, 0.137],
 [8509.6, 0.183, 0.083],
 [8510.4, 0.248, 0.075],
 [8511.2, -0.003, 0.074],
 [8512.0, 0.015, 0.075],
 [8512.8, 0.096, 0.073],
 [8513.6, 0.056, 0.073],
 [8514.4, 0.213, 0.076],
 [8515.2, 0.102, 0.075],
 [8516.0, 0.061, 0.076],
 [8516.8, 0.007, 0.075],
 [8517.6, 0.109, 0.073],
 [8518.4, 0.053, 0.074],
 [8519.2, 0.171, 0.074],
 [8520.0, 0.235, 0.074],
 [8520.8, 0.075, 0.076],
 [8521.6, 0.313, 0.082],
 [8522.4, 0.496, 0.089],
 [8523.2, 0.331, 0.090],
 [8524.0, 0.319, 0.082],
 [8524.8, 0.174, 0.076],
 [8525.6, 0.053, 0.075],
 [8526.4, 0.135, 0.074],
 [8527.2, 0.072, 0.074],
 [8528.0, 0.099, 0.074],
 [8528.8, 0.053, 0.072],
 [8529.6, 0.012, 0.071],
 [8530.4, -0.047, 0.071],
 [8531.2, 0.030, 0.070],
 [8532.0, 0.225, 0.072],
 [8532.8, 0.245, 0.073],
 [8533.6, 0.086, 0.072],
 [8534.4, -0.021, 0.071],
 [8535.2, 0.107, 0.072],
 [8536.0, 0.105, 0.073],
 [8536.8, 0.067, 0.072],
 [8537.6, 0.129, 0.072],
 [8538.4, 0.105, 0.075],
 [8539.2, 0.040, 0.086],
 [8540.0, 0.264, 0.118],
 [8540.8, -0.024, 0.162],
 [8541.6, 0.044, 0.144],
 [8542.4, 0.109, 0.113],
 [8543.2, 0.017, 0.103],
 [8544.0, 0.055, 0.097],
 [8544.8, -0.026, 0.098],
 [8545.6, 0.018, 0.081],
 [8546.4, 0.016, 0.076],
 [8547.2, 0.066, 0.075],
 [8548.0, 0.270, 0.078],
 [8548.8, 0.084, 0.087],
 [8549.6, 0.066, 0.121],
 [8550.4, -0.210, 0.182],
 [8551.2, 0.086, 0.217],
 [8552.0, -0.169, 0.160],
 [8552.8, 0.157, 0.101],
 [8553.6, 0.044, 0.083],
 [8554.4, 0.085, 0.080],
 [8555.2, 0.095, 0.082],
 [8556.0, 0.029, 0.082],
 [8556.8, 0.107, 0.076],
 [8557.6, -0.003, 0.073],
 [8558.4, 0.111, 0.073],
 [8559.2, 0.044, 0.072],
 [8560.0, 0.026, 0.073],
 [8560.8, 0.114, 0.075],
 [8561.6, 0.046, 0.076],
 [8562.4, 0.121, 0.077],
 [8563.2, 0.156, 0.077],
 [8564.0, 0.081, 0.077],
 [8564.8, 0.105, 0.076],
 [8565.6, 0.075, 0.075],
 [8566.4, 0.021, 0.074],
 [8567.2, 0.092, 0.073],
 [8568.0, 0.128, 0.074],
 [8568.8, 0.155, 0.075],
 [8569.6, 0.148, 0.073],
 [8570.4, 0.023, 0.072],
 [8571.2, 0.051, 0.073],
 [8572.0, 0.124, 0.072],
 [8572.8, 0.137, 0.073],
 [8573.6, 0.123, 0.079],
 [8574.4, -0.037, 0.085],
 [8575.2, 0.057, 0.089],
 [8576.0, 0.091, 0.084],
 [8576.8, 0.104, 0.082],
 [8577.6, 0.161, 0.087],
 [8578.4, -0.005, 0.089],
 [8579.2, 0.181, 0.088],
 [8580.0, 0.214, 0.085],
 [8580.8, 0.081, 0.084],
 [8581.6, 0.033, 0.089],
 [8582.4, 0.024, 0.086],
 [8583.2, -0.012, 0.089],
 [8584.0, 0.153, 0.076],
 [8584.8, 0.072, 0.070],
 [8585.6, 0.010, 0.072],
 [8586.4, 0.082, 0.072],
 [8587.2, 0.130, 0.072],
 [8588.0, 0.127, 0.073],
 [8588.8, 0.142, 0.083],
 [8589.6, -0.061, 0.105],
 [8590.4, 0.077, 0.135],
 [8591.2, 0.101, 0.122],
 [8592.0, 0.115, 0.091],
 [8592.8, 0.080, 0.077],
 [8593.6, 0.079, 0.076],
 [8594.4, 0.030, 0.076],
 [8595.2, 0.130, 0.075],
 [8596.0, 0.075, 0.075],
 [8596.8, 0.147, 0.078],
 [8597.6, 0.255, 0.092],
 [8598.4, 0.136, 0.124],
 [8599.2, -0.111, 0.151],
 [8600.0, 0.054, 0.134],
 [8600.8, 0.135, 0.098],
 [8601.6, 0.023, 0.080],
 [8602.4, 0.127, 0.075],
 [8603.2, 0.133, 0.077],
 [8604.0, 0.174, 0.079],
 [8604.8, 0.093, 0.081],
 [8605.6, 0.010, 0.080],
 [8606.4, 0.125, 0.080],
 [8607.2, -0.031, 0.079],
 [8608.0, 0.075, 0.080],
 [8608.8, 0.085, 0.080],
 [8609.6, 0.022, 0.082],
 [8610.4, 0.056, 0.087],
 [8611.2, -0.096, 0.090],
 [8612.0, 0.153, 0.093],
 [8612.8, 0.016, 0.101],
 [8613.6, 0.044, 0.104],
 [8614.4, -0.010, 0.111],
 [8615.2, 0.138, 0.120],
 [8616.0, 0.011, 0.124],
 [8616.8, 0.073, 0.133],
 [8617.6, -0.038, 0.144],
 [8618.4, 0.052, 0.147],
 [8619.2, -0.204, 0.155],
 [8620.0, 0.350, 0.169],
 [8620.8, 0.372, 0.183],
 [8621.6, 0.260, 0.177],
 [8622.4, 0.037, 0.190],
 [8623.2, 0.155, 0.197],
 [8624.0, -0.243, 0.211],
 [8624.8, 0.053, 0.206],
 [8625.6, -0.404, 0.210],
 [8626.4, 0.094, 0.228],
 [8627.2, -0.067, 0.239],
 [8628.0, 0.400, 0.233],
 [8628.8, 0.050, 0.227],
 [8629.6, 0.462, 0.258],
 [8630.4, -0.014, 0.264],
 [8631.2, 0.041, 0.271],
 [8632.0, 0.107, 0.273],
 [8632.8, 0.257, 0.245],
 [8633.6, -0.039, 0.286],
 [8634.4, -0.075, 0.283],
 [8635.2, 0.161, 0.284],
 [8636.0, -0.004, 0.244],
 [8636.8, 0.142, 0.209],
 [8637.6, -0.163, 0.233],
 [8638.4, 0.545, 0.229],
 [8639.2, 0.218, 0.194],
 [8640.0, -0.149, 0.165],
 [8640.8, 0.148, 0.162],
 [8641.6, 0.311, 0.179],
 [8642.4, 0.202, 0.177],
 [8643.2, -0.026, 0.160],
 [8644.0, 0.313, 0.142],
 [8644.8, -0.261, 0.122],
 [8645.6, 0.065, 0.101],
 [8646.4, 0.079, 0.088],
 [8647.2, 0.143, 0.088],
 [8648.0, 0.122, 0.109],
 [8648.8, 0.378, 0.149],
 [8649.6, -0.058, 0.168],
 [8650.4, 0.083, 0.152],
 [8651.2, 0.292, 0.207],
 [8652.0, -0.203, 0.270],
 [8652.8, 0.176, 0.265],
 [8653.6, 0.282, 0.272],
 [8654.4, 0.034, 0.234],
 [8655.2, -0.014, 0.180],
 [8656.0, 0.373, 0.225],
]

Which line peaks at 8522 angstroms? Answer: [O III]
